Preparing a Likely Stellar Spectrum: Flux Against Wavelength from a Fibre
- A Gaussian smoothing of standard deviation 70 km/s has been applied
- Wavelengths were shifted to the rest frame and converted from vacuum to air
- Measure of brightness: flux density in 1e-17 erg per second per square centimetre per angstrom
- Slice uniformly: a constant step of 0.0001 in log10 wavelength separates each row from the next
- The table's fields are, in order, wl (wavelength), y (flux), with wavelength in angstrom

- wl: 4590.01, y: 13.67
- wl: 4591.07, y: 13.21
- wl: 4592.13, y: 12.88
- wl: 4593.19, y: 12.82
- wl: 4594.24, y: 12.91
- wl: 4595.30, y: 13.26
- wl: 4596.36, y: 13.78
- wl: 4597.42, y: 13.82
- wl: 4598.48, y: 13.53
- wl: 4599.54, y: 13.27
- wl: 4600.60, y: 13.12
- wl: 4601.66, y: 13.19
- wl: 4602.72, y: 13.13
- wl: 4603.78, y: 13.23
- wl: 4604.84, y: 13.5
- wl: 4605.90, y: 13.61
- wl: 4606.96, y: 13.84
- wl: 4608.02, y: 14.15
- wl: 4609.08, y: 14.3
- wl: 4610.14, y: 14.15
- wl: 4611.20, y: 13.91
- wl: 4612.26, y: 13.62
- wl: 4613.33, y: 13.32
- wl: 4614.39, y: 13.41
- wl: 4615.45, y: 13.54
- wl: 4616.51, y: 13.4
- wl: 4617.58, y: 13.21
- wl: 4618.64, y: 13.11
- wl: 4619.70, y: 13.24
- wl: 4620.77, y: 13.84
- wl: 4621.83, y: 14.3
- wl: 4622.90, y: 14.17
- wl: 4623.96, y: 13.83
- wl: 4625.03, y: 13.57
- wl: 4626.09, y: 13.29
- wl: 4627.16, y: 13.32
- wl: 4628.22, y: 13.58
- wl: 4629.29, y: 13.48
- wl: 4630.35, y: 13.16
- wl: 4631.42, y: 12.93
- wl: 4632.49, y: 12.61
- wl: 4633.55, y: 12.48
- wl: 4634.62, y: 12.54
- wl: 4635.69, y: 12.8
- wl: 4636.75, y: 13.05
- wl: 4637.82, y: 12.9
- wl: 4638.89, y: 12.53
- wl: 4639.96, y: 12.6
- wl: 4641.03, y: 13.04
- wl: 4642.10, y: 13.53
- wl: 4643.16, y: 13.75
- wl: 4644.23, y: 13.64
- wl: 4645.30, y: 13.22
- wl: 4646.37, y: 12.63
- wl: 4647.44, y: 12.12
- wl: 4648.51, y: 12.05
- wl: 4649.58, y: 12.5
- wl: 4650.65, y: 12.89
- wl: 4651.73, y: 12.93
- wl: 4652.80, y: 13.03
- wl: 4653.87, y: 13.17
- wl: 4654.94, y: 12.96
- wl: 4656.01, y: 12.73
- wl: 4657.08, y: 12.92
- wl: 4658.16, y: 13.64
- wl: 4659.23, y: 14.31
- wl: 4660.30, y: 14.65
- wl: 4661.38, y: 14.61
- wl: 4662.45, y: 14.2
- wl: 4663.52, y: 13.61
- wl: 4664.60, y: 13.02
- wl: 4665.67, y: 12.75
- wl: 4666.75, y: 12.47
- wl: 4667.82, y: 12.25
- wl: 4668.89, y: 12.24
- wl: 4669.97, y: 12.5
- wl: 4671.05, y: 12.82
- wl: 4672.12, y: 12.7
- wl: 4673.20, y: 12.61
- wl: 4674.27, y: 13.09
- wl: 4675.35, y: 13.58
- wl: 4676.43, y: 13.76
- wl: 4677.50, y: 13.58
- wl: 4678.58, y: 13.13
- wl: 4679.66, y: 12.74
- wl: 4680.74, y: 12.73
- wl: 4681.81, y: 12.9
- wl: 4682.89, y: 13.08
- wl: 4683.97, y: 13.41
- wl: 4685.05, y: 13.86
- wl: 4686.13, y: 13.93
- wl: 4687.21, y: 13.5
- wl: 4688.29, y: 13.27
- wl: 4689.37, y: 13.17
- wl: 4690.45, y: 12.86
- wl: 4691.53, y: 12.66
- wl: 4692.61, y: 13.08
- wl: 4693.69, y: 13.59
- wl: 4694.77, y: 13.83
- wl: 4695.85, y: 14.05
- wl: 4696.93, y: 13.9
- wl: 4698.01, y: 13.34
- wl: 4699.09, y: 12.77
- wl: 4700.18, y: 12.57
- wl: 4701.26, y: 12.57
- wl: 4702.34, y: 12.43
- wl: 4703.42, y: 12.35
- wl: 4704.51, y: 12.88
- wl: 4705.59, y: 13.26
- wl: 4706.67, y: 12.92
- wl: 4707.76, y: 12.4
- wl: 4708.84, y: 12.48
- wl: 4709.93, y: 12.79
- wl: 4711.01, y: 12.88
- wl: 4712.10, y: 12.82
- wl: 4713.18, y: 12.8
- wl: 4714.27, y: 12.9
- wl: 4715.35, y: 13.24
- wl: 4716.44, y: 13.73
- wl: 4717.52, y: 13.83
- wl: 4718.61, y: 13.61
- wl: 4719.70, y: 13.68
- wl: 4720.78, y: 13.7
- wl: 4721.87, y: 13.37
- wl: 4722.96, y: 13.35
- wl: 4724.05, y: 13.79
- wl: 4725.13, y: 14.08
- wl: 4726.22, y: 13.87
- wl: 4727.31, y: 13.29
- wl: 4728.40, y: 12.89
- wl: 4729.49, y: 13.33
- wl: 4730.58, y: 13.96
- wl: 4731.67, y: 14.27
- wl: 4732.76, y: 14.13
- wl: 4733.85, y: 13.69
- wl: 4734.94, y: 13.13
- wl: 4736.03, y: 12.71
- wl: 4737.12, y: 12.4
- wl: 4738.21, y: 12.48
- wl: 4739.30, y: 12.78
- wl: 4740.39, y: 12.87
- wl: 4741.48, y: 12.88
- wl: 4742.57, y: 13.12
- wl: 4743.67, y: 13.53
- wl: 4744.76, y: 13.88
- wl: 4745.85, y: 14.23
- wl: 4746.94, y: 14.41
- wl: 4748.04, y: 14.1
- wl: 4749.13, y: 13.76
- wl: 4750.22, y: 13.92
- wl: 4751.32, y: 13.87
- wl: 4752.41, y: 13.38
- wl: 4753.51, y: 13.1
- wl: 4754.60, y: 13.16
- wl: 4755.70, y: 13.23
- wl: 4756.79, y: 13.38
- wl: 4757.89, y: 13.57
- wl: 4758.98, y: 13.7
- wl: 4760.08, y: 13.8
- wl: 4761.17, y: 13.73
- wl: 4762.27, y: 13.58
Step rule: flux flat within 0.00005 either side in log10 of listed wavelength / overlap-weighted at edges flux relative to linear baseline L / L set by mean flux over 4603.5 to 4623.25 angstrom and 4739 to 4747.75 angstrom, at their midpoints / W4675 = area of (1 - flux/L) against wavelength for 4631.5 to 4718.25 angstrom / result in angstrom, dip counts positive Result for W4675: 3.3 angstrom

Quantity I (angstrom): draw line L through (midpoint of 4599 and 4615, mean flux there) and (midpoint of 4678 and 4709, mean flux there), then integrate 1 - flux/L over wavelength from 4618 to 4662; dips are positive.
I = 0.6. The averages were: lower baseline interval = 13.6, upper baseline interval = 13.1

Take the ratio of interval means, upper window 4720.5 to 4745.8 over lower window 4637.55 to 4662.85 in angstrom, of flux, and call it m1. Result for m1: 1.01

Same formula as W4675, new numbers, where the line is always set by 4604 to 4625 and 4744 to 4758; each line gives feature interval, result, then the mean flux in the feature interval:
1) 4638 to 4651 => 0.8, 12.9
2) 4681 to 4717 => 1.6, 13.1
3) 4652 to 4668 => 0.4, 13.4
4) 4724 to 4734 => 0.0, 13.7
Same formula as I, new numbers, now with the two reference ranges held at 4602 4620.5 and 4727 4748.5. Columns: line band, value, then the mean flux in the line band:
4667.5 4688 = 0.6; 13.1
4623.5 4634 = 0.2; 13.2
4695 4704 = 0.3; 13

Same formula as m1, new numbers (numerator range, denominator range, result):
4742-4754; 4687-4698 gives 1.03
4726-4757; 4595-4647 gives 1.00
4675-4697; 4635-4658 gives 1.03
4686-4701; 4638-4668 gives 1.01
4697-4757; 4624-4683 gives 1.02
